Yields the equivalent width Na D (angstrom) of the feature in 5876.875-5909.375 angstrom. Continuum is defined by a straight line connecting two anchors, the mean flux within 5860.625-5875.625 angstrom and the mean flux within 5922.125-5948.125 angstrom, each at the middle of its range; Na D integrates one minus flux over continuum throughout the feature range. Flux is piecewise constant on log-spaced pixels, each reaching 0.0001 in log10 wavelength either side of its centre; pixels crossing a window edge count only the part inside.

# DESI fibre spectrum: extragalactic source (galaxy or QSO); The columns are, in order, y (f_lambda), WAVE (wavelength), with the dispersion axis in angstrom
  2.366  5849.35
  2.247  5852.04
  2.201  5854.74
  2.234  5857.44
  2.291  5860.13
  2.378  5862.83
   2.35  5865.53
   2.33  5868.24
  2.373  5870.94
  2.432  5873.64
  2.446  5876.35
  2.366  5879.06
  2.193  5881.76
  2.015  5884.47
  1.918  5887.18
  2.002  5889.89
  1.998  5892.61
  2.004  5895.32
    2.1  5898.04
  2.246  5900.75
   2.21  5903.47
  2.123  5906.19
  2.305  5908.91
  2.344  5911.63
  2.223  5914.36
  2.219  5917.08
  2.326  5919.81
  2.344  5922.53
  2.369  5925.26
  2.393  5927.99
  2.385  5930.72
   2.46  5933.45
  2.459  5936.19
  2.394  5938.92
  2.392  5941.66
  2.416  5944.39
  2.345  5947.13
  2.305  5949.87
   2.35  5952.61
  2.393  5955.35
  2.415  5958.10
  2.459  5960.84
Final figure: 3.5 angstrom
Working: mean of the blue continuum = 2.37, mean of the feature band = 2.13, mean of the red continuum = 2.4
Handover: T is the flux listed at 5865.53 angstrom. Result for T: 2.35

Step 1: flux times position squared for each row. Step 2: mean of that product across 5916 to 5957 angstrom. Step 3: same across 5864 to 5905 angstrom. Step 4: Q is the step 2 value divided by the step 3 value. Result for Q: 1.1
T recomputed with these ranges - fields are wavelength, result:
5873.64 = 2.432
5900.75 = 2.246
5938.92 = 2.394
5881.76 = 2.193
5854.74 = 2.201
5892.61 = 1.998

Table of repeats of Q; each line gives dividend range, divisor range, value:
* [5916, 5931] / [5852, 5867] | 1.05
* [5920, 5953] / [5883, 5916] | 1.14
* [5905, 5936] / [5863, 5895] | 1.06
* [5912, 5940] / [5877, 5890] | 1.12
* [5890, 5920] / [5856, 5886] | 0.95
